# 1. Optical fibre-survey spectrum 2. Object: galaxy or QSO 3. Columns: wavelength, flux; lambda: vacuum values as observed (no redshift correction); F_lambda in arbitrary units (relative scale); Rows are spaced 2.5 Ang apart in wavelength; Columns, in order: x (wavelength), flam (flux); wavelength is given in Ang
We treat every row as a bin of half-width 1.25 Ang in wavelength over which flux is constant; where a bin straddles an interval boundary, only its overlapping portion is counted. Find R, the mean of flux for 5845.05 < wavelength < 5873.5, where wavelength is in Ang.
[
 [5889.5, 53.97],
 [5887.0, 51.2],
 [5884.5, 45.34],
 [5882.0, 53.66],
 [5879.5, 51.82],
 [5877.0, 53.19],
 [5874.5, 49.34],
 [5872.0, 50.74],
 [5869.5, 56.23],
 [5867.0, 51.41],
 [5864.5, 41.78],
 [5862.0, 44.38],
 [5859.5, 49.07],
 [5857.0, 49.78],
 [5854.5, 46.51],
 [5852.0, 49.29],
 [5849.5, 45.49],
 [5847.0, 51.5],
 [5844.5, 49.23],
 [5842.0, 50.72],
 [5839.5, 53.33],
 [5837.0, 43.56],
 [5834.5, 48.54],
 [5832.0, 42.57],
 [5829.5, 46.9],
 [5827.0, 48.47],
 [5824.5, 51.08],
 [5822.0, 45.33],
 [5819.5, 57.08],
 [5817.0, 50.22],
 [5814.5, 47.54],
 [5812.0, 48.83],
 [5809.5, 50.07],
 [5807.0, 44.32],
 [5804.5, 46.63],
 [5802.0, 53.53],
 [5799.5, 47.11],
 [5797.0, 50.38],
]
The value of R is 48.8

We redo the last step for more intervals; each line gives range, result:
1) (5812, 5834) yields 48.7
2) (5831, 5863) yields 48.1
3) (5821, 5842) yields 47.7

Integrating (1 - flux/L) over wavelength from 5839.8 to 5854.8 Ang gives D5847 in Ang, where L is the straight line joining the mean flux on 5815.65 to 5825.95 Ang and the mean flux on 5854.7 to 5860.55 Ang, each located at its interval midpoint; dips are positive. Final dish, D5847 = 0.1 Ang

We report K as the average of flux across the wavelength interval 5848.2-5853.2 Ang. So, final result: 47.4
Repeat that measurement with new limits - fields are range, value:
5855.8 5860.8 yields 49.4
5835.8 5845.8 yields 49.2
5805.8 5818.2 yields 48.2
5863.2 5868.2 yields 46.5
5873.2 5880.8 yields 51.5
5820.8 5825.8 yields 48.2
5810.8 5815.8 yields 48.2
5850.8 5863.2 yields 47.8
